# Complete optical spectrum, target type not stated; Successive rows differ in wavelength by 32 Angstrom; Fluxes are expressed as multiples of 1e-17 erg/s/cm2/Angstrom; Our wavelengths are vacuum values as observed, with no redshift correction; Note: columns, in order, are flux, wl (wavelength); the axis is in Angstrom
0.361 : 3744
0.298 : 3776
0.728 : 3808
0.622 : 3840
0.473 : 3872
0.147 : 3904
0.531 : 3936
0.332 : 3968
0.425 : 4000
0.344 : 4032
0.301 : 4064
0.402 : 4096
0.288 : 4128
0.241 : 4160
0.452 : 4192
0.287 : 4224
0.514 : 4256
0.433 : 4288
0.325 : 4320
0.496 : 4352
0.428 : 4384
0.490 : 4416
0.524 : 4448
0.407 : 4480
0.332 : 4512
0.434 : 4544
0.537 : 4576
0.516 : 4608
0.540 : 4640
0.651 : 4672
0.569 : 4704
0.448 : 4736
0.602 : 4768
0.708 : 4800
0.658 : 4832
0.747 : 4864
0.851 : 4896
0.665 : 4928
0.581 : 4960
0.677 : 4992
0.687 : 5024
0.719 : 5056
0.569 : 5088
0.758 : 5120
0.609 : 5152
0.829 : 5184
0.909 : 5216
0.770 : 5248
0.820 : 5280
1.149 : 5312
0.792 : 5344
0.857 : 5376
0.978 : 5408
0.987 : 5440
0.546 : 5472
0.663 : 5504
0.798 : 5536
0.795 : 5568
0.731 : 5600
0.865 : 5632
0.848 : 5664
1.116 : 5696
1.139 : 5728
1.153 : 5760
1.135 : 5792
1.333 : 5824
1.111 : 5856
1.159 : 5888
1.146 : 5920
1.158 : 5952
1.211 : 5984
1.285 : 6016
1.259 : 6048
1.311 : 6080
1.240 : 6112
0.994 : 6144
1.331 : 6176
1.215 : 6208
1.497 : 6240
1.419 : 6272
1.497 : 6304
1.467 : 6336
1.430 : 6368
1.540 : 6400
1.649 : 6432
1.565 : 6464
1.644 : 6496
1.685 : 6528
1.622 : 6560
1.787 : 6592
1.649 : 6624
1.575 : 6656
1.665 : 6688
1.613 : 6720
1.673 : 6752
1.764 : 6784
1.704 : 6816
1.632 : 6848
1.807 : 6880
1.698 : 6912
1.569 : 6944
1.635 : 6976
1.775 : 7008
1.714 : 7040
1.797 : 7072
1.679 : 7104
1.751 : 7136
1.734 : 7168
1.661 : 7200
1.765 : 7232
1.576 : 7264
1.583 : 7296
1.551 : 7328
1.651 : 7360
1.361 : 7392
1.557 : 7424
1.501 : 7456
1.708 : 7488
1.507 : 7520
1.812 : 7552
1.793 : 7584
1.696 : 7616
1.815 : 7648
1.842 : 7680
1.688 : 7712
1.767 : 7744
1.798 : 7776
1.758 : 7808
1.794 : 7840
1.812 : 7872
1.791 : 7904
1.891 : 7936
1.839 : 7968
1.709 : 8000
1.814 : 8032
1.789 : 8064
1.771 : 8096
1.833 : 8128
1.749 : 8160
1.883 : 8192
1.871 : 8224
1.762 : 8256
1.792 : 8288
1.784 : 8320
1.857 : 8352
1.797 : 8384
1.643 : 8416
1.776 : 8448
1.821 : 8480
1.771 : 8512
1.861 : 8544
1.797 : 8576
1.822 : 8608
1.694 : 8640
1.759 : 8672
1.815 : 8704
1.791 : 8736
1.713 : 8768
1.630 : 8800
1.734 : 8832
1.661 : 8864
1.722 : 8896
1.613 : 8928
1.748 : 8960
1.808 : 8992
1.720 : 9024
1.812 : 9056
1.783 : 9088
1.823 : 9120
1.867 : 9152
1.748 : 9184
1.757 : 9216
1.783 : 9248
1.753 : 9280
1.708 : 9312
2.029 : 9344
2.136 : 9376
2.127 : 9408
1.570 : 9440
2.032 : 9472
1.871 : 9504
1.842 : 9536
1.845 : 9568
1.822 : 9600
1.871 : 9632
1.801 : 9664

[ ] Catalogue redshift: 0.43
